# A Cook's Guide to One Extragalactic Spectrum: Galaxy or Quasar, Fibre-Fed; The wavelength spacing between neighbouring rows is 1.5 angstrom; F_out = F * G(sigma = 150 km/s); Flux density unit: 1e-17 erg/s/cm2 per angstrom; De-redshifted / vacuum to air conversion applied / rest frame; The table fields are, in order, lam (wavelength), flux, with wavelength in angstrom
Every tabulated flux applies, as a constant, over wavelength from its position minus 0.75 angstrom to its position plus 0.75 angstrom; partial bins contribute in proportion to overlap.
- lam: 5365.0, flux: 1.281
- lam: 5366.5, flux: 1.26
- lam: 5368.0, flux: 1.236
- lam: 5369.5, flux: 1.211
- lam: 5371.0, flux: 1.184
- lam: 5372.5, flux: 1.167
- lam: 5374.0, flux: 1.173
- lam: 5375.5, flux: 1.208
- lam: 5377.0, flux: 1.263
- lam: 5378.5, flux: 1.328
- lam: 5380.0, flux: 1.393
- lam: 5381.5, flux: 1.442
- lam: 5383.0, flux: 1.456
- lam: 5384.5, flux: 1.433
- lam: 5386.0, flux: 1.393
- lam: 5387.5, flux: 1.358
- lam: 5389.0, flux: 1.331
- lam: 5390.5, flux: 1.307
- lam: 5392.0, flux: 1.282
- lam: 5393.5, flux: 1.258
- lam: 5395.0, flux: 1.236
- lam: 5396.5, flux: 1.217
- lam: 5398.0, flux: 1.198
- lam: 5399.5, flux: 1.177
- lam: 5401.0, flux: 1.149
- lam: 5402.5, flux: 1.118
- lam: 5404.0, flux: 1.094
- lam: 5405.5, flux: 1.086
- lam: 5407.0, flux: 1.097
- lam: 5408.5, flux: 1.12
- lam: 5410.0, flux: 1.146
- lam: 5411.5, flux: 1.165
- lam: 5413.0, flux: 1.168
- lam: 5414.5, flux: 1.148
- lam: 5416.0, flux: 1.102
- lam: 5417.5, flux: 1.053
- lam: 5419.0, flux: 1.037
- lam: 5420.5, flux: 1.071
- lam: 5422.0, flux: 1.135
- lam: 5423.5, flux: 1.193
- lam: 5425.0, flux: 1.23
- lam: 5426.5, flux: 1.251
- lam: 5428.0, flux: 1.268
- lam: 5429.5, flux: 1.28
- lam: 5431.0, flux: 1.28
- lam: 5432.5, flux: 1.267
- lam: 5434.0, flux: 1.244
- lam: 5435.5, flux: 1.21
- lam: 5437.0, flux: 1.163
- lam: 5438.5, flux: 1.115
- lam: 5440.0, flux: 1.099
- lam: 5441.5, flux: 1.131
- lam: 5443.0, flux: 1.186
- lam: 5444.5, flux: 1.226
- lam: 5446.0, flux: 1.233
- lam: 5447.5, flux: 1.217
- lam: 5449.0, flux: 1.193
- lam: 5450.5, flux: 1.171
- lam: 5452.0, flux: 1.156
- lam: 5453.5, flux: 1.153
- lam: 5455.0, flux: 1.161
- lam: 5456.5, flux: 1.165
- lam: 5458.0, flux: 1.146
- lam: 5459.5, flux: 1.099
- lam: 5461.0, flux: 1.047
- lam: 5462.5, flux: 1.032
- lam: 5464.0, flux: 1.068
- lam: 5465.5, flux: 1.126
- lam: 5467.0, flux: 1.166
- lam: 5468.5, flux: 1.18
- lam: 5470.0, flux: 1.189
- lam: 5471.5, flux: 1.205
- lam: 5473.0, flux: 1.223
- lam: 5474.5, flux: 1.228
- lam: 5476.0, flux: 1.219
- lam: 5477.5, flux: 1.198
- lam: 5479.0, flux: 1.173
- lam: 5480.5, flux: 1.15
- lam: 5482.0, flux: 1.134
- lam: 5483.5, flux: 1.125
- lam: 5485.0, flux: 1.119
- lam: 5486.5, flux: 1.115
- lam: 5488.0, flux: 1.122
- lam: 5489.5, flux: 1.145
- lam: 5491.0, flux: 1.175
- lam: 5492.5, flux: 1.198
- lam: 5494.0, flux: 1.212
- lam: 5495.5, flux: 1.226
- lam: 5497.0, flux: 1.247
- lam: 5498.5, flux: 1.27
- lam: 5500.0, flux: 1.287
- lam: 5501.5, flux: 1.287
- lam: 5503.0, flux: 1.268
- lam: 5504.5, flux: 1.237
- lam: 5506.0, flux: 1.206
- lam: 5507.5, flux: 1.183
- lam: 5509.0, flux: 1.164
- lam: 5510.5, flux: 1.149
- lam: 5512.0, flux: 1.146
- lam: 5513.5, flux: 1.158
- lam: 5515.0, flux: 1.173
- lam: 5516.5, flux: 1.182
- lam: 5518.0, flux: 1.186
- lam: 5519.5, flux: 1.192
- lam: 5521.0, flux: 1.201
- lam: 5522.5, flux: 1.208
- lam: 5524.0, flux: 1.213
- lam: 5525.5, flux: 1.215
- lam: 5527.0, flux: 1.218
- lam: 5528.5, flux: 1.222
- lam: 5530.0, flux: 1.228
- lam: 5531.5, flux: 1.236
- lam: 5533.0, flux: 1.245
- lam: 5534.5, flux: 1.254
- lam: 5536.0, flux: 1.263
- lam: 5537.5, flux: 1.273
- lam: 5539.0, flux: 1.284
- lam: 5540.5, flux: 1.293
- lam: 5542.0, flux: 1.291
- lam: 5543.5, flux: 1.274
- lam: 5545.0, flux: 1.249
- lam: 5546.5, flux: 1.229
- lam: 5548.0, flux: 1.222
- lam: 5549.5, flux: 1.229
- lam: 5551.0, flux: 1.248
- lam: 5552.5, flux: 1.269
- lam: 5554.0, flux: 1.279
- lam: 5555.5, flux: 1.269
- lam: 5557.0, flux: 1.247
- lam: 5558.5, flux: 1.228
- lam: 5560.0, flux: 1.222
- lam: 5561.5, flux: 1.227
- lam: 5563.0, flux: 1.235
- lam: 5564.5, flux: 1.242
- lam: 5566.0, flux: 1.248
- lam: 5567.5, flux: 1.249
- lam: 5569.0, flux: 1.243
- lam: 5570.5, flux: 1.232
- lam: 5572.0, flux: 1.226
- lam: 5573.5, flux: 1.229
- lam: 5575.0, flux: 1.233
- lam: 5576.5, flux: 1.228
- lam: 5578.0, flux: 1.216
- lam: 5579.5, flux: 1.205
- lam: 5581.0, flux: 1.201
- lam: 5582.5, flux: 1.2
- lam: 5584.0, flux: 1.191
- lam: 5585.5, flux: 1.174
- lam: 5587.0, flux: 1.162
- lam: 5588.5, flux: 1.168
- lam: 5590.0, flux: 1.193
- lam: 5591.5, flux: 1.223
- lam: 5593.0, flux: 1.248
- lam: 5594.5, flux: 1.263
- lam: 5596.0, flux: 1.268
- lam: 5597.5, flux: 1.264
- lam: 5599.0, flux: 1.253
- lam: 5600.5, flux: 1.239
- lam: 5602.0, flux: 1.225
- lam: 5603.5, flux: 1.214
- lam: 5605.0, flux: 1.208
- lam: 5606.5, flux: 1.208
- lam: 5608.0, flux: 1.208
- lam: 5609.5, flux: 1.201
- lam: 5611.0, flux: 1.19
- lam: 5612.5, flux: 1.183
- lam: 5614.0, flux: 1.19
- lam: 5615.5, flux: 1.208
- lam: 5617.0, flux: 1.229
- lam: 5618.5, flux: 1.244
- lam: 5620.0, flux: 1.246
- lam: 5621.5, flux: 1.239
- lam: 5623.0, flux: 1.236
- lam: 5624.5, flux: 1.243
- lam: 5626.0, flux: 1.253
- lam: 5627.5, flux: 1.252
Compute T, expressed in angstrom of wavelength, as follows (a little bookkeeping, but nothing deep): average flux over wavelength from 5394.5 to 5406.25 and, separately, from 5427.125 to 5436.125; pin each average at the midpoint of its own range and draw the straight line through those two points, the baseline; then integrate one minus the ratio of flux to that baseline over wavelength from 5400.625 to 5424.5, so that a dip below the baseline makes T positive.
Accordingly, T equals 1.6 angstrom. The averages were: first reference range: 1.16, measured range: 1.12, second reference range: 1.26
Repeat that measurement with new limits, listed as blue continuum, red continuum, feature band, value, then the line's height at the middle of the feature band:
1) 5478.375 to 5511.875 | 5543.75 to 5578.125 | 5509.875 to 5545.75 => -0.2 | 1.21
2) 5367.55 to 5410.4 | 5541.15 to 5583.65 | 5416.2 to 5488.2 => 4.4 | 1.24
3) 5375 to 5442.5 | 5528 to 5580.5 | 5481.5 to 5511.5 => 1.0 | 1.23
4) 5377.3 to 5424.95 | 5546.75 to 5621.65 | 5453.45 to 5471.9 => 1.3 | 1.22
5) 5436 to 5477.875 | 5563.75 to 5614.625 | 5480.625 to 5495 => 0.3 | 1.17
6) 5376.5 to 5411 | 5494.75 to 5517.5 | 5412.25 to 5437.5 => 1.2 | 1.24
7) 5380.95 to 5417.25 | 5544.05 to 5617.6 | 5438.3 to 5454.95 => 0.7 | 1.22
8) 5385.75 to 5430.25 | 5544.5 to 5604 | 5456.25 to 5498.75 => 1.5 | 1.2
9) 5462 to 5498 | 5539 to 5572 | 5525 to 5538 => -0.2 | 1.22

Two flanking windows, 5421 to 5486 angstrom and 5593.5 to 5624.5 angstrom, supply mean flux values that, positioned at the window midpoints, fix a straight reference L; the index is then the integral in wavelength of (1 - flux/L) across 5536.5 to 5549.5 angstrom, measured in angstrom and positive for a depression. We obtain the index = -0.6 angstrom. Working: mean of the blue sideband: 1.18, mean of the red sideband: 1.23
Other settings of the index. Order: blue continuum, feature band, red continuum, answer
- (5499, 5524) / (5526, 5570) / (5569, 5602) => -1.3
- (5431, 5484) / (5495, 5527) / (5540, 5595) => -0.3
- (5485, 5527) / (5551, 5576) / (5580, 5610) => -0.7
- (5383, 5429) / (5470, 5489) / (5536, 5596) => 0.7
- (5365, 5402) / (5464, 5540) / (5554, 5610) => 2.8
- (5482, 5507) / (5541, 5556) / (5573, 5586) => -0.6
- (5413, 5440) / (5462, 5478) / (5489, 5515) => 0.4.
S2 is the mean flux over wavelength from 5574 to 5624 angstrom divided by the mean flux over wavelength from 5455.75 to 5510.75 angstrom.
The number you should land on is 1.04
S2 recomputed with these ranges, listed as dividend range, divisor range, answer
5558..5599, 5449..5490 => 1.06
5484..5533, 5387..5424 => 1.03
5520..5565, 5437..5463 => 1.08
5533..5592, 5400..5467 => 1.07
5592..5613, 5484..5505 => 1.02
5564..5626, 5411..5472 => 1.05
